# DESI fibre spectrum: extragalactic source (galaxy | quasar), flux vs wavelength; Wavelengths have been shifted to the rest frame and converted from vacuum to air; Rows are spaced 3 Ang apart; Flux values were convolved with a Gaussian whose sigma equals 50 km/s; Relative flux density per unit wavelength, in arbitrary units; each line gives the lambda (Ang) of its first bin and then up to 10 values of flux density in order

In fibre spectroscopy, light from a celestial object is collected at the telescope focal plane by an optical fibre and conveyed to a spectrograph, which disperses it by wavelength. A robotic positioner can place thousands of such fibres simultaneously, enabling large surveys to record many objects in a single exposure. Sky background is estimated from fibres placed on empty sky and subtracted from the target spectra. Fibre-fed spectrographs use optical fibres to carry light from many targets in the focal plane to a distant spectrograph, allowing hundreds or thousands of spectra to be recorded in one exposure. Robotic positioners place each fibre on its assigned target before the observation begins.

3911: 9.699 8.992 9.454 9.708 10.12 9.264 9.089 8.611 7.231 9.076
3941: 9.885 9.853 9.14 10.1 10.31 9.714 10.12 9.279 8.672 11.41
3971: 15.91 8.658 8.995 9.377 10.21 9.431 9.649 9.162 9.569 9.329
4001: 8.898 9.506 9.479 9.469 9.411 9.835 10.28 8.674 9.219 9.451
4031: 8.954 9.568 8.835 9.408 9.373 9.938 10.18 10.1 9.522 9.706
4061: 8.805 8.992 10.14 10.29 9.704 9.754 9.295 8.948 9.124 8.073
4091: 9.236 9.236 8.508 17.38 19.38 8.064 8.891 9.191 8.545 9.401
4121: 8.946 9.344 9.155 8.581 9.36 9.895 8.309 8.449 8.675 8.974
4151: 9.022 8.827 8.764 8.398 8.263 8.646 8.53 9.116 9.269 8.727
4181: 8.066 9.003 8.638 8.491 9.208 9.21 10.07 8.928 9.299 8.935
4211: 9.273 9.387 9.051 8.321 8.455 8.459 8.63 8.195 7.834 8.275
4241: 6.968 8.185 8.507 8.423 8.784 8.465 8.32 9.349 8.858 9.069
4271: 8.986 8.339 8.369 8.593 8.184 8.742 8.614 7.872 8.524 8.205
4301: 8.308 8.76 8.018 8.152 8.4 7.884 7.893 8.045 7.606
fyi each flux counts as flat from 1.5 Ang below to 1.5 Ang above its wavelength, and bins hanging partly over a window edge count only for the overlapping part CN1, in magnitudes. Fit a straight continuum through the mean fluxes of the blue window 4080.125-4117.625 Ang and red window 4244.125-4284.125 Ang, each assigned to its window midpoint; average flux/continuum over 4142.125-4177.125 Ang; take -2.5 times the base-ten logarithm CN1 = 0.11 mag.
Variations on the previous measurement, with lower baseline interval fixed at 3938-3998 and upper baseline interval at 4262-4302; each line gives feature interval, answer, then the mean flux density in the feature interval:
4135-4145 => 0.045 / 8.8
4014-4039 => 0.037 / 9.35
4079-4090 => 0.072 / 8.82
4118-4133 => 0.018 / 9.08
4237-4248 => 0.101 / 7.95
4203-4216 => -0.041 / 9.21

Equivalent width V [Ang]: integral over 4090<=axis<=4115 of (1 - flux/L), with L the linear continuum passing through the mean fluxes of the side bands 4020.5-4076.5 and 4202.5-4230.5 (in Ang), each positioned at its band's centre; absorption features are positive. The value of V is -4.9 Ang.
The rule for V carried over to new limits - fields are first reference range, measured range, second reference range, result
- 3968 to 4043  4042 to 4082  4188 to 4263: -1.0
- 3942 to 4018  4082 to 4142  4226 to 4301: -4.5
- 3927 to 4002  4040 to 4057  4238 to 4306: -0.8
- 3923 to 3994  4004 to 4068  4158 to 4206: -0.5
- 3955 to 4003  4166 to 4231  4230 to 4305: -0.9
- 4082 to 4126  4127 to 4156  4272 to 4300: 2.7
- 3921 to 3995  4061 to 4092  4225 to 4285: -0.4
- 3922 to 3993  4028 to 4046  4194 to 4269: 0.2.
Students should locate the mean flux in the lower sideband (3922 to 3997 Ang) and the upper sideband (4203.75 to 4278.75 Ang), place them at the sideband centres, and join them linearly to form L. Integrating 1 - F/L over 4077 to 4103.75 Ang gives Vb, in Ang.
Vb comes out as -4.61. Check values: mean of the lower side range 9.71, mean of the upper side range 8.59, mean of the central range 10.8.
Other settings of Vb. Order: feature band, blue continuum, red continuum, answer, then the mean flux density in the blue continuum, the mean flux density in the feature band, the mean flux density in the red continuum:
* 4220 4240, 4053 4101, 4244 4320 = 1.2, 9.72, 8.28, 8.46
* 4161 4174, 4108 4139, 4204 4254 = 0.3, 9.1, 8.65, 8.52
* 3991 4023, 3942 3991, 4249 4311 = 1.3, 10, 9.43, 8.52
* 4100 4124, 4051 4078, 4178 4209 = -3.3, 9.65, 10.7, 8.97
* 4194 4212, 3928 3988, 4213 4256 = -1.6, 9.76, 9.28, 8.38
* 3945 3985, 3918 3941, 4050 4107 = -3.3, 9.08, 10.1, 10.2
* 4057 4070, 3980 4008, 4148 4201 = -0.4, 9.47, 9.5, 8.84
